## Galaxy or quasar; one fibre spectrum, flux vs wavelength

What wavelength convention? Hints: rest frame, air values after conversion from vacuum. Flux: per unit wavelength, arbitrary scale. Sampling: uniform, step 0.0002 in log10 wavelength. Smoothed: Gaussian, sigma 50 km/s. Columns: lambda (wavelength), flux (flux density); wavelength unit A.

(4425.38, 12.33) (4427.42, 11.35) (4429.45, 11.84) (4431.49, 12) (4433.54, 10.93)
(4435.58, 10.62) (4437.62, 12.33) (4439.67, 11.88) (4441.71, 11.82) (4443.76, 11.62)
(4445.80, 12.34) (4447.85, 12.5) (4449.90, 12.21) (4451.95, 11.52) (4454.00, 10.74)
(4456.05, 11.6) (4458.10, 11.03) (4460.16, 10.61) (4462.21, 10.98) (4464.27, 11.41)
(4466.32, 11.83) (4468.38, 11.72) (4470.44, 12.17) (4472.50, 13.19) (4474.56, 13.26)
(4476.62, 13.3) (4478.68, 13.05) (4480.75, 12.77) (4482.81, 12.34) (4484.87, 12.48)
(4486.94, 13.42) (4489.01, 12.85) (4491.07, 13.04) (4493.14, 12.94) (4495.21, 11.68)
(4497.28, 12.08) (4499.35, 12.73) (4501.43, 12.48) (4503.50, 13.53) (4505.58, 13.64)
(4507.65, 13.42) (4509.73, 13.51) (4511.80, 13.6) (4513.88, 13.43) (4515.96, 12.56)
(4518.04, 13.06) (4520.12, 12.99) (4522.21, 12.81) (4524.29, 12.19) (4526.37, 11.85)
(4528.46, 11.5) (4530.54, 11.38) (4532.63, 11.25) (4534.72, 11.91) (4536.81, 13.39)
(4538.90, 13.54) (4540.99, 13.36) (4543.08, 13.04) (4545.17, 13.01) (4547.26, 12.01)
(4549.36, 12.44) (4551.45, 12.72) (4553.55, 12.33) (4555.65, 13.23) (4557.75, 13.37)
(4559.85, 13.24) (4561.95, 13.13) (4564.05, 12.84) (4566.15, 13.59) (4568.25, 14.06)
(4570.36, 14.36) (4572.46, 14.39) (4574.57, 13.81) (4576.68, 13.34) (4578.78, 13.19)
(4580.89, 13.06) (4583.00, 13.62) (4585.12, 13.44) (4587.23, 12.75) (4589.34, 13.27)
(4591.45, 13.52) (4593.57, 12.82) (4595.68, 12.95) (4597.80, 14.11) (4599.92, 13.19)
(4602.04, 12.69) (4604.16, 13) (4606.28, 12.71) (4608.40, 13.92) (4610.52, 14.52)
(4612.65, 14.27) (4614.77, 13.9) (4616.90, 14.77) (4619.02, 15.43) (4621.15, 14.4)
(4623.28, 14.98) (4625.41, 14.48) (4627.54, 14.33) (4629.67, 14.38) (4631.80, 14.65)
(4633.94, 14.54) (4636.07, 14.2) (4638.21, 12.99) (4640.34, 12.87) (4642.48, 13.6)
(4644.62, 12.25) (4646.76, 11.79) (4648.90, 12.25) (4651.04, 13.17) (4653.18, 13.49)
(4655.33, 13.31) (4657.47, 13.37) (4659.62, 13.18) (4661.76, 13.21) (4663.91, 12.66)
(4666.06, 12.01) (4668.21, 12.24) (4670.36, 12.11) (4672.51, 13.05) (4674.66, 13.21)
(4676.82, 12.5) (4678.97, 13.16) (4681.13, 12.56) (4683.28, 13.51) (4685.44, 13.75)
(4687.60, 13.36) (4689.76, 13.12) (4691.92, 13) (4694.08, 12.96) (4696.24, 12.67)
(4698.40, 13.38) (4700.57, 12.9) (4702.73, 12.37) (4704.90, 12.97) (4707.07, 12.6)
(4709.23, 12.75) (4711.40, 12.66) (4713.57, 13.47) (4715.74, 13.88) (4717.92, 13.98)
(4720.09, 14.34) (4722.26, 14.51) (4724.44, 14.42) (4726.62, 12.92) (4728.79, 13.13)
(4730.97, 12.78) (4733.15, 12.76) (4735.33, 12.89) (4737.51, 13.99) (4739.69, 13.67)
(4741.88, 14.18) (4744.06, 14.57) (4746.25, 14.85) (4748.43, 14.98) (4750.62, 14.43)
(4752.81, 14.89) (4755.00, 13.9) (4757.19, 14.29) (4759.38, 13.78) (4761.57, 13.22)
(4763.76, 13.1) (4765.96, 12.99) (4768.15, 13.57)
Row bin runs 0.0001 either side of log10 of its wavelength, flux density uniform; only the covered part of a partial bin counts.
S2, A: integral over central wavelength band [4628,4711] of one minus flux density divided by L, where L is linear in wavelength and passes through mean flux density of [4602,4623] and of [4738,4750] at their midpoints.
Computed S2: 6.8 A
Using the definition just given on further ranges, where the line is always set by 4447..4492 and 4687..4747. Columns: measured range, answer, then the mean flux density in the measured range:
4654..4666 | 0.05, 13.1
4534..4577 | -2.05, 13.2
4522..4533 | 0.59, 11.8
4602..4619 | -1.35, 13.9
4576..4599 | -0.94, 13.3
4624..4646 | -1.41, 13.8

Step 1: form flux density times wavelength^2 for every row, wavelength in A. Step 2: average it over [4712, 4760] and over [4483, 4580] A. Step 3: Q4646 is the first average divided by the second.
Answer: 1.2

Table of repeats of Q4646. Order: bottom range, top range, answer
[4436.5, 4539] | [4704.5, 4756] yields 1.23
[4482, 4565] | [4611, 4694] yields 1.11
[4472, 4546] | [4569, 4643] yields 1.13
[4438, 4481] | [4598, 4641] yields 1.26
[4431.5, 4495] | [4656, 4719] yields 1.19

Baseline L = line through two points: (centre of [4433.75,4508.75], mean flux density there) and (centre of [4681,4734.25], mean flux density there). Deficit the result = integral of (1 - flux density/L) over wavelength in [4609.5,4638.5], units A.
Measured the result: -3.5 A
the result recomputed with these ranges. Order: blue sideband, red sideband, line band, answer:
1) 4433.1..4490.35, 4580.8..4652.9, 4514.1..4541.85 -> 0.53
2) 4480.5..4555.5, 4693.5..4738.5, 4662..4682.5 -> 0.76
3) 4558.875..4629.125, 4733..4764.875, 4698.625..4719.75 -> 1.22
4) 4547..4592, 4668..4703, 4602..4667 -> -2.49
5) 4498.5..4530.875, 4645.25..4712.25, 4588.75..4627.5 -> -3.01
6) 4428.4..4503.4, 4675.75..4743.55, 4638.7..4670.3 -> 0.53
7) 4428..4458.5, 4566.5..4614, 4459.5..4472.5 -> 0.38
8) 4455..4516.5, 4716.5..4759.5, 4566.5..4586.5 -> -0.94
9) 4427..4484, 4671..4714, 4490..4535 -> -1.73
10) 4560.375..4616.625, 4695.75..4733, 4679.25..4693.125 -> 0.12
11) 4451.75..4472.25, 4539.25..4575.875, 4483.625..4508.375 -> -1.59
